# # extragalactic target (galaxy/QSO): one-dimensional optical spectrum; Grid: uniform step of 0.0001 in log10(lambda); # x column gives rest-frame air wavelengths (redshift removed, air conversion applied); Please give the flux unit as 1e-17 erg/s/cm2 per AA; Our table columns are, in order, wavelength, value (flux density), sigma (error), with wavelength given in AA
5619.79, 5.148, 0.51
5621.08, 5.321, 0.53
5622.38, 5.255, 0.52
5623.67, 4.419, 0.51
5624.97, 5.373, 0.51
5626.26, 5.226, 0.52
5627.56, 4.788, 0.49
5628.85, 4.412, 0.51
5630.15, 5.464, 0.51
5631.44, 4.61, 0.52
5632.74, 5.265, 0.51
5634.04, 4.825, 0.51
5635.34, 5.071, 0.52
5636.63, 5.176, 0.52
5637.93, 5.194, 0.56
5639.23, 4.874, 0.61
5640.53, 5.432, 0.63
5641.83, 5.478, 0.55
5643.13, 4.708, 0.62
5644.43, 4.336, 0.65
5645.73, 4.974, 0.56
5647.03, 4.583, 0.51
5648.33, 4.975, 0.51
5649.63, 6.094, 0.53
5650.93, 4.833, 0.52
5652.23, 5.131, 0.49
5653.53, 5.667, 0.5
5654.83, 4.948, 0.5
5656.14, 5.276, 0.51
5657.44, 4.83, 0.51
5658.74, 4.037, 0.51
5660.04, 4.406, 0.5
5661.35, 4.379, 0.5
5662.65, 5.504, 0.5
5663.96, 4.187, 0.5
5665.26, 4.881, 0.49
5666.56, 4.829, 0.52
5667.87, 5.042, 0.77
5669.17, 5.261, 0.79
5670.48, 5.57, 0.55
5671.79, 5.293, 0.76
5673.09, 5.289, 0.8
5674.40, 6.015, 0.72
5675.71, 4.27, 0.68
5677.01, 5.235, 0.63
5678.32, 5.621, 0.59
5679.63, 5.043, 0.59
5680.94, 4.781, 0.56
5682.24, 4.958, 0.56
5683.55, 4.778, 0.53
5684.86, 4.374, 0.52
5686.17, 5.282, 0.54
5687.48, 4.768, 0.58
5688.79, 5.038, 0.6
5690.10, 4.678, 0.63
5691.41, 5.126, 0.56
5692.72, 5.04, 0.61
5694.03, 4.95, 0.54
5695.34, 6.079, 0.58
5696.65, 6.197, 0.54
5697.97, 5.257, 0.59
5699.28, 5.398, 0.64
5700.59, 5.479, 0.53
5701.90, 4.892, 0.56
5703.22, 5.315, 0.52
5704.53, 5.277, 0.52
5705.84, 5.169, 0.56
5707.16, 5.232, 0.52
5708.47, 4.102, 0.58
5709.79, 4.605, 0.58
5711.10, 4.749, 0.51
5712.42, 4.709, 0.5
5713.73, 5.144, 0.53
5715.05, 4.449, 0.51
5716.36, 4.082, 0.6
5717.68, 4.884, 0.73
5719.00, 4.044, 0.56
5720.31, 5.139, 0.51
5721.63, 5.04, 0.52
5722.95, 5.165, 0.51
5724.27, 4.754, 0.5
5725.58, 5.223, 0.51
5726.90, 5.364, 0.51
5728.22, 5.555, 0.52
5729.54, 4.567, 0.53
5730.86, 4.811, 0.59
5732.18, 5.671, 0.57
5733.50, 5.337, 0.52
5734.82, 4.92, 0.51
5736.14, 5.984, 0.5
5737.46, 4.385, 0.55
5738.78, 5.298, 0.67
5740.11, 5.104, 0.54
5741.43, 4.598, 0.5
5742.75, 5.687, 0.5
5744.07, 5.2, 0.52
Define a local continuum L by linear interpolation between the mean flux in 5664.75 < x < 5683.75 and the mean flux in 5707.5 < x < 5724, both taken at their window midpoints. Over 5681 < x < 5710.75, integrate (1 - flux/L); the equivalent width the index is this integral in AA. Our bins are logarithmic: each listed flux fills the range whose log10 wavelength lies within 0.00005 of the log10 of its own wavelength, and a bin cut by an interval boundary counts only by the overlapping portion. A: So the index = -1.10 AA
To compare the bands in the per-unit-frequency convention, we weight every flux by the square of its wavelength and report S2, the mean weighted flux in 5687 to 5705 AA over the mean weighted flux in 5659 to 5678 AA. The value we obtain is 1.1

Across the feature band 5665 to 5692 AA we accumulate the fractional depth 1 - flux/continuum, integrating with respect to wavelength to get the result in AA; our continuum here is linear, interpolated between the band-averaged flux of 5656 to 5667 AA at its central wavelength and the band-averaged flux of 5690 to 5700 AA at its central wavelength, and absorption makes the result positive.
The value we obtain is -0.2 AA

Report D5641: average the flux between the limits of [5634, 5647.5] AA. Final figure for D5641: 4.98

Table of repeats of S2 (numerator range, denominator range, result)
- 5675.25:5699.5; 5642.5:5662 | 1.06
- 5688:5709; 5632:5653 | 1.05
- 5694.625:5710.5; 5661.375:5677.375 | 1.04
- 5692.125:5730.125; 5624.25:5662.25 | 1.03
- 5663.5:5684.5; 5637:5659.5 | 1.02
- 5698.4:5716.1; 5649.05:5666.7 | 1.02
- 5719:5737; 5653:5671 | 1.07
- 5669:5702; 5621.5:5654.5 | 1.04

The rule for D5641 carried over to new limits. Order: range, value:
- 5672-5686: 5.05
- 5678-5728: 5.01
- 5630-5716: 5.03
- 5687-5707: 5.25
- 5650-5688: 4.99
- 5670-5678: 5.29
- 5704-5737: 4.96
